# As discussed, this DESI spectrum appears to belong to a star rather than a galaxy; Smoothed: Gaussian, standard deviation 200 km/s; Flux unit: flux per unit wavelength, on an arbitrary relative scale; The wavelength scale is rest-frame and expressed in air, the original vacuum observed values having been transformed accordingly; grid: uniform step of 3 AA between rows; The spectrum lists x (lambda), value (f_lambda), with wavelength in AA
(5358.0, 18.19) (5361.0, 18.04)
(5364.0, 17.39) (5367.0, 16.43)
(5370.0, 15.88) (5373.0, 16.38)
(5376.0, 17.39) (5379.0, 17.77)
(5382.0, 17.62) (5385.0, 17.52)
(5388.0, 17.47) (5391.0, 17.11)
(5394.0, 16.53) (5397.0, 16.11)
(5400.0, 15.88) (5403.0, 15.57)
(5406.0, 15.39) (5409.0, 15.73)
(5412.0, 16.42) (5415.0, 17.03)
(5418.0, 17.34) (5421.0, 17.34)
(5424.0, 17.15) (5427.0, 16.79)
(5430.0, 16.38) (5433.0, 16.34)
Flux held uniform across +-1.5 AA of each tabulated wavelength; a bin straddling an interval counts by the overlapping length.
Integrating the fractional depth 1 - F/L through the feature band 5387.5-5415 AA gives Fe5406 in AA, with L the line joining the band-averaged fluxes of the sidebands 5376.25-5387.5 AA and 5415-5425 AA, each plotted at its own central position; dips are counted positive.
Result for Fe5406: 1.85 AA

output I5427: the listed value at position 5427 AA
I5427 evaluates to 16.79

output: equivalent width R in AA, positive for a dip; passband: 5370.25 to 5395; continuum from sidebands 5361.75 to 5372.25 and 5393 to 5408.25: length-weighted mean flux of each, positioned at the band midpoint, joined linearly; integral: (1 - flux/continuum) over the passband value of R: -1.3 AA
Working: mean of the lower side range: 16.7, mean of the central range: 17.2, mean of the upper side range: 15.9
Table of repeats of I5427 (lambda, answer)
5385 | 17.52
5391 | 17.11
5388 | 17.47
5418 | 17.34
